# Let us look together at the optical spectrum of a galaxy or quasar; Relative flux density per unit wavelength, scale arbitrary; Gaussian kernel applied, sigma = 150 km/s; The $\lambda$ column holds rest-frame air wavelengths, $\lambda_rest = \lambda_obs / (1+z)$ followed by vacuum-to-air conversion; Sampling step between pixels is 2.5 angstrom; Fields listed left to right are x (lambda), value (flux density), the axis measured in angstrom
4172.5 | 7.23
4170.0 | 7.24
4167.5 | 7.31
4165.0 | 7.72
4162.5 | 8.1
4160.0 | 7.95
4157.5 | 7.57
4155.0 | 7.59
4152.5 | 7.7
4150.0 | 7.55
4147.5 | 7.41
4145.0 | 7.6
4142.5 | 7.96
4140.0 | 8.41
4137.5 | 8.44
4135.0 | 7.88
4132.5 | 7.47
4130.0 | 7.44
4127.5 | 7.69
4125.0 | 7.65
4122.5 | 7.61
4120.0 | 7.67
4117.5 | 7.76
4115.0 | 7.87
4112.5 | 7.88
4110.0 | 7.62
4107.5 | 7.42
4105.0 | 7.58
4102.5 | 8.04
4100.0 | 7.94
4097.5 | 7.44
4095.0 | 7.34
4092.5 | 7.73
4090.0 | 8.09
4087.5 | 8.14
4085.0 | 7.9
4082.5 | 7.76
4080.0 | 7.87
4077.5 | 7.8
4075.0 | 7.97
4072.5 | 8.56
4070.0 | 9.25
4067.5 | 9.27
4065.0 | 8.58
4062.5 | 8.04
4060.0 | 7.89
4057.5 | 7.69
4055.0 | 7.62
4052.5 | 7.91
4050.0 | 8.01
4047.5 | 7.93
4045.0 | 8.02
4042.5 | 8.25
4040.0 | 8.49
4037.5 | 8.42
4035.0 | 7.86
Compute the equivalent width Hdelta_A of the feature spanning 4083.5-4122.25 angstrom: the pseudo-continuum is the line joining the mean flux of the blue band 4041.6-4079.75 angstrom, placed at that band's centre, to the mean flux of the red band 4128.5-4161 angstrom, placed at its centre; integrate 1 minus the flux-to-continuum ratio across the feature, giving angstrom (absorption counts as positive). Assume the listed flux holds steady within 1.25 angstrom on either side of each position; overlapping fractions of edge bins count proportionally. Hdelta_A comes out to 1.0 angstrom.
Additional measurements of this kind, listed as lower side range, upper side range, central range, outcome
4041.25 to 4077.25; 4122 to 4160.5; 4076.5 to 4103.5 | 0.7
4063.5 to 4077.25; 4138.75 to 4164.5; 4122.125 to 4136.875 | 0.7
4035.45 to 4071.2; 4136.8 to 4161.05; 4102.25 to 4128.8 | 0.9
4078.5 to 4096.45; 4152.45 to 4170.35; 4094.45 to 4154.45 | 0.1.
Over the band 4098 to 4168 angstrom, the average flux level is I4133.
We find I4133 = 7.75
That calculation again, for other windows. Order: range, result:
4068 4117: 7.92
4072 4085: 7.95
